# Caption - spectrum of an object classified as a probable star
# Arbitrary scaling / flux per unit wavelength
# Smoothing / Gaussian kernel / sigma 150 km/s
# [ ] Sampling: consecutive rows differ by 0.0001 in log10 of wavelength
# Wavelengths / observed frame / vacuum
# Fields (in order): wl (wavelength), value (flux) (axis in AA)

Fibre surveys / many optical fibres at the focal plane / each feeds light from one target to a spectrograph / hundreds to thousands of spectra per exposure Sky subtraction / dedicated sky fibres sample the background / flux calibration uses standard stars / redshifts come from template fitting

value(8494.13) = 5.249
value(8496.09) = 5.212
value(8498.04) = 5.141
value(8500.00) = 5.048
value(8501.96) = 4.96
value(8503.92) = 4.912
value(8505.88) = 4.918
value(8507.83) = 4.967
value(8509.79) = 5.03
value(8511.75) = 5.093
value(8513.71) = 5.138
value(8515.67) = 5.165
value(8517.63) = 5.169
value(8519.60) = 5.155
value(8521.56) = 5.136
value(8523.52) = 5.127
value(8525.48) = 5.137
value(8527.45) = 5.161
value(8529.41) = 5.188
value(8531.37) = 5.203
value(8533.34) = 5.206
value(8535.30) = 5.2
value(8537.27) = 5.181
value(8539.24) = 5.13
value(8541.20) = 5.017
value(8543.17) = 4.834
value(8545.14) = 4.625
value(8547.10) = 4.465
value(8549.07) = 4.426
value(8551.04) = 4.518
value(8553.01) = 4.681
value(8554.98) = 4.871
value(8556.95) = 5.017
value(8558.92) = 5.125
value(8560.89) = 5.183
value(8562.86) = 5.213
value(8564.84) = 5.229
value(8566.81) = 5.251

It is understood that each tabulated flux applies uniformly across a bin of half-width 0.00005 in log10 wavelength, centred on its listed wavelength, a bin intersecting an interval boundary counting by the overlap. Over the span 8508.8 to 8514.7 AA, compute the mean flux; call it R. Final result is 5.09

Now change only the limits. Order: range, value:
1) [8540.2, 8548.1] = 4.74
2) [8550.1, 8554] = 4.6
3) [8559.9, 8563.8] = 5.2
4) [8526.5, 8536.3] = 5.19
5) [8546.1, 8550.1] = 4.45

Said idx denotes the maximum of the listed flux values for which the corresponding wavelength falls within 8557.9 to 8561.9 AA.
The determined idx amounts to 5.183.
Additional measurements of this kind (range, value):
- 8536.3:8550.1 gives 5.181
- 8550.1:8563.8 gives 5.213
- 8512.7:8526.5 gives 5.169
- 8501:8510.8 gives 5.03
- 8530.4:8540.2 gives 5.206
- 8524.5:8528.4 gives 5.161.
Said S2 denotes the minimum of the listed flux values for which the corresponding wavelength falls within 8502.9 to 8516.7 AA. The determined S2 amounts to 4.912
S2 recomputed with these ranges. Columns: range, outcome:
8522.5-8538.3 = 5.127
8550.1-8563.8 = 4.518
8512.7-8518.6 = 5.138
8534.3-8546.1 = 4.625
